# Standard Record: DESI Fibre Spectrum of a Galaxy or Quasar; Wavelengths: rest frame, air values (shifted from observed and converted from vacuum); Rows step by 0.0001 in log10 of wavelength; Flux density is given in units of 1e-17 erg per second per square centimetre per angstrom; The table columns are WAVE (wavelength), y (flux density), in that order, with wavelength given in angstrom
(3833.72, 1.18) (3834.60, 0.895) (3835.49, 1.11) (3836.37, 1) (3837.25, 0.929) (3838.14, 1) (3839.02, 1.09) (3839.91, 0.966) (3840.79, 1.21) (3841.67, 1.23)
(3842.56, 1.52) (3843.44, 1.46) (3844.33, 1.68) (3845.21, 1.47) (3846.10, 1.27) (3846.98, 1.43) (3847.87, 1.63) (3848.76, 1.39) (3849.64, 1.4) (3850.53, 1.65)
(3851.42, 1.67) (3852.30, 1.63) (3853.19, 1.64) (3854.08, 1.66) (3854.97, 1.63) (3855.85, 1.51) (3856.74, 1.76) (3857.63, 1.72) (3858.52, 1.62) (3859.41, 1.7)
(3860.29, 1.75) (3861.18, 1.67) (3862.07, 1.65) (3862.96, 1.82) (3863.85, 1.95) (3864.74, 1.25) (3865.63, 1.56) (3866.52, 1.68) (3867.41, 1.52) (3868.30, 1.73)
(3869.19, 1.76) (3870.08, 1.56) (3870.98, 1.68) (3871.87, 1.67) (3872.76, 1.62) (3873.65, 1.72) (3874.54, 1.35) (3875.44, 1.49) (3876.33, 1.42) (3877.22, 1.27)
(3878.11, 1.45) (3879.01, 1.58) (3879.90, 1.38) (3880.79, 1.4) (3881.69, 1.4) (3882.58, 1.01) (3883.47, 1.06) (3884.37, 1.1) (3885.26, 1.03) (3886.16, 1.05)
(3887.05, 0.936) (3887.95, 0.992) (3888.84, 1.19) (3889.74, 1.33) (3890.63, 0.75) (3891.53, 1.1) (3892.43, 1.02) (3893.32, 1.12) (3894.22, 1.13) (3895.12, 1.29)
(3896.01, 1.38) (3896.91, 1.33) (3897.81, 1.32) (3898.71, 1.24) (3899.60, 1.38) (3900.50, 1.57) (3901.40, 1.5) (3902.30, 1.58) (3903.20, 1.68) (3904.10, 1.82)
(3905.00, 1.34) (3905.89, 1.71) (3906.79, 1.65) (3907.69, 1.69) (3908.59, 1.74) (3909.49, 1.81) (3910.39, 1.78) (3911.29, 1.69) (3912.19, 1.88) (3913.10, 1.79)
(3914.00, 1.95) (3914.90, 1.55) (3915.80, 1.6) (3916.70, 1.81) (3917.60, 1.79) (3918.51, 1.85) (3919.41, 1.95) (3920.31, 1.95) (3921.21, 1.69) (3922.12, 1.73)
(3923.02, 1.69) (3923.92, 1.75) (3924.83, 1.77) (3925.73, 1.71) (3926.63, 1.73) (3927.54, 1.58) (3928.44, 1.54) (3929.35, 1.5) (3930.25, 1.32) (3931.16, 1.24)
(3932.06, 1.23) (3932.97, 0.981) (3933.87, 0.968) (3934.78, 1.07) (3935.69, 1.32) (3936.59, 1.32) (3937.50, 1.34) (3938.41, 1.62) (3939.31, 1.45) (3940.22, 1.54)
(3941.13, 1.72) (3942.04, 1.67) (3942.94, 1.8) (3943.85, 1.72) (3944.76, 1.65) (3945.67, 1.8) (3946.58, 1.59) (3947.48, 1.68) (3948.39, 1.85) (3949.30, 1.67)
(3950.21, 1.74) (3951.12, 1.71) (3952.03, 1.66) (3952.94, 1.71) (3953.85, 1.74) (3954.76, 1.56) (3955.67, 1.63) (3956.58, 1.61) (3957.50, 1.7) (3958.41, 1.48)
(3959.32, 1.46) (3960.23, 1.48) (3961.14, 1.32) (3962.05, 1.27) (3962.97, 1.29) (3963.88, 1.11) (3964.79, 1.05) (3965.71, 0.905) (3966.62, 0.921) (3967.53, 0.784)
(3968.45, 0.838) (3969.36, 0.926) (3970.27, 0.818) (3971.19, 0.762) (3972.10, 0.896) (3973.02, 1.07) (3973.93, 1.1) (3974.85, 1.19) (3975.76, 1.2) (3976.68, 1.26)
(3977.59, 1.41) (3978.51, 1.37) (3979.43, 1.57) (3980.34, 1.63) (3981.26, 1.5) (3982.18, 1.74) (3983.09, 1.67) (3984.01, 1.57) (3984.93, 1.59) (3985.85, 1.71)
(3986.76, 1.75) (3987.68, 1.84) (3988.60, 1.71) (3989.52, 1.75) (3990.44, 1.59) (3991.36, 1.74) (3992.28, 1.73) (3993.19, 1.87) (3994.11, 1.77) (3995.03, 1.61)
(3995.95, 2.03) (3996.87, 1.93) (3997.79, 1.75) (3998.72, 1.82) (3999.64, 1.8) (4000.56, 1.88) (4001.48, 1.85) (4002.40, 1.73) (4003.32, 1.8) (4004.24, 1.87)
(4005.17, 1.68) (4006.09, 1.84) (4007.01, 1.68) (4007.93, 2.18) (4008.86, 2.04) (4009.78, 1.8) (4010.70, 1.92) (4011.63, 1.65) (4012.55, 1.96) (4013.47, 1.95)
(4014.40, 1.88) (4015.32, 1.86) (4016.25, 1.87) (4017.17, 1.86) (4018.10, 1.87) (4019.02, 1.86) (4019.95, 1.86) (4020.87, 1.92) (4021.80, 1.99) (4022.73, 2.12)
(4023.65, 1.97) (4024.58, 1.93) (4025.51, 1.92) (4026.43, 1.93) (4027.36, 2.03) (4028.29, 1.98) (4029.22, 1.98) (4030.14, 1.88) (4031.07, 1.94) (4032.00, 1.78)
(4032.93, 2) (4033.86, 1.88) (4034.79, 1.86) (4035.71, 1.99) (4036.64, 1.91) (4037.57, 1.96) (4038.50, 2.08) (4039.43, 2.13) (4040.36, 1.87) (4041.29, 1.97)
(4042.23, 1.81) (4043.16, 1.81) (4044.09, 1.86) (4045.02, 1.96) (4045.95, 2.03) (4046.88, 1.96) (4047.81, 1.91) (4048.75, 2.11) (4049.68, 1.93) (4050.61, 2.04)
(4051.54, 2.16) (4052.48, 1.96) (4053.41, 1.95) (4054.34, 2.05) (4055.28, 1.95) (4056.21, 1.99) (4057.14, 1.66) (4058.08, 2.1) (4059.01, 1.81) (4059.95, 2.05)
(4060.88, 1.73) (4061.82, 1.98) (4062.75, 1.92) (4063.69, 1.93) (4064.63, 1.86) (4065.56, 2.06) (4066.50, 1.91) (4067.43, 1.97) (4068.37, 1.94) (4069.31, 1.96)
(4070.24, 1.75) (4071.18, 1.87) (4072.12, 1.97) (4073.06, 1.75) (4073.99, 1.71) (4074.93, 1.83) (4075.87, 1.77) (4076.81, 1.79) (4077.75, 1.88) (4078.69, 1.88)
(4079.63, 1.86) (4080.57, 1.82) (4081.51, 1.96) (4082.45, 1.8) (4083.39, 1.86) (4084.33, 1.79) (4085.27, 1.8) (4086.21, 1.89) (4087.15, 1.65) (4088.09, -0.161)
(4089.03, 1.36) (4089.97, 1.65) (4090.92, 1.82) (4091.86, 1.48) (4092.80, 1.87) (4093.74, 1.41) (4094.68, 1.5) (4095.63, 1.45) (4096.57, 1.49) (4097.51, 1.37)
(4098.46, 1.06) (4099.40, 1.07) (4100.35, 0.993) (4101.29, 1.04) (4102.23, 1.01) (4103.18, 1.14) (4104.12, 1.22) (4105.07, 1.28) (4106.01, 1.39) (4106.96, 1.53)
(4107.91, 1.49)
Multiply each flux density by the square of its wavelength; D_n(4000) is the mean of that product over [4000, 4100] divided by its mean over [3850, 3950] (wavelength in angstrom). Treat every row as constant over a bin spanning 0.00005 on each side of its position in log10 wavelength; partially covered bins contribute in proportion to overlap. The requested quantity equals 1.29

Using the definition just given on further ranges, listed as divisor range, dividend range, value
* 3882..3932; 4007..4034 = 1.37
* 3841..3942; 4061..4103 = 1.20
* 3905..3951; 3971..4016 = 1.07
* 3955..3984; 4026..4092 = 1.54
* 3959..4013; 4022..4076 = 1.31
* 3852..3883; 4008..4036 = 1.32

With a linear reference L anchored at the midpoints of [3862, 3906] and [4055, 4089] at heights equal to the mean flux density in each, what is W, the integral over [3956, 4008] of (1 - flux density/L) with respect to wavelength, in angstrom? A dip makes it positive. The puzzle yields 3.8 angstrom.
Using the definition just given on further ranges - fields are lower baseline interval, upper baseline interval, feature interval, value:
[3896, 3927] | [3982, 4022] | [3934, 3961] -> 2.2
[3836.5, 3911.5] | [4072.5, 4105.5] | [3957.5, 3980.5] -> 4.8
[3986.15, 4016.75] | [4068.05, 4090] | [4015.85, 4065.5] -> -4.7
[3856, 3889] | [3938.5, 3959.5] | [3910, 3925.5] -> -1.9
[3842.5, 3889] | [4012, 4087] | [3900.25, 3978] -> 7.6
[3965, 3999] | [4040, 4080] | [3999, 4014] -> -2.5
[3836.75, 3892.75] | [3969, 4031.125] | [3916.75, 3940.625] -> 0.4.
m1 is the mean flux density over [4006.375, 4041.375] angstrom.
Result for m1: 1.93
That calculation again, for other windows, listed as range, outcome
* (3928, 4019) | 1.55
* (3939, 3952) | 1.69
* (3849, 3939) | 1.5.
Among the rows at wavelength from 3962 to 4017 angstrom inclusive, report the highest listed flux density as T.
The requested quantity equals 2.18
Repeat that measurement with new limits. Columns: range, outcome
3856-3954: 1.95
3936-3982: 1.85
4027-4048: 2.13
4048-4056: 2.16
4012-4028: 2.12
